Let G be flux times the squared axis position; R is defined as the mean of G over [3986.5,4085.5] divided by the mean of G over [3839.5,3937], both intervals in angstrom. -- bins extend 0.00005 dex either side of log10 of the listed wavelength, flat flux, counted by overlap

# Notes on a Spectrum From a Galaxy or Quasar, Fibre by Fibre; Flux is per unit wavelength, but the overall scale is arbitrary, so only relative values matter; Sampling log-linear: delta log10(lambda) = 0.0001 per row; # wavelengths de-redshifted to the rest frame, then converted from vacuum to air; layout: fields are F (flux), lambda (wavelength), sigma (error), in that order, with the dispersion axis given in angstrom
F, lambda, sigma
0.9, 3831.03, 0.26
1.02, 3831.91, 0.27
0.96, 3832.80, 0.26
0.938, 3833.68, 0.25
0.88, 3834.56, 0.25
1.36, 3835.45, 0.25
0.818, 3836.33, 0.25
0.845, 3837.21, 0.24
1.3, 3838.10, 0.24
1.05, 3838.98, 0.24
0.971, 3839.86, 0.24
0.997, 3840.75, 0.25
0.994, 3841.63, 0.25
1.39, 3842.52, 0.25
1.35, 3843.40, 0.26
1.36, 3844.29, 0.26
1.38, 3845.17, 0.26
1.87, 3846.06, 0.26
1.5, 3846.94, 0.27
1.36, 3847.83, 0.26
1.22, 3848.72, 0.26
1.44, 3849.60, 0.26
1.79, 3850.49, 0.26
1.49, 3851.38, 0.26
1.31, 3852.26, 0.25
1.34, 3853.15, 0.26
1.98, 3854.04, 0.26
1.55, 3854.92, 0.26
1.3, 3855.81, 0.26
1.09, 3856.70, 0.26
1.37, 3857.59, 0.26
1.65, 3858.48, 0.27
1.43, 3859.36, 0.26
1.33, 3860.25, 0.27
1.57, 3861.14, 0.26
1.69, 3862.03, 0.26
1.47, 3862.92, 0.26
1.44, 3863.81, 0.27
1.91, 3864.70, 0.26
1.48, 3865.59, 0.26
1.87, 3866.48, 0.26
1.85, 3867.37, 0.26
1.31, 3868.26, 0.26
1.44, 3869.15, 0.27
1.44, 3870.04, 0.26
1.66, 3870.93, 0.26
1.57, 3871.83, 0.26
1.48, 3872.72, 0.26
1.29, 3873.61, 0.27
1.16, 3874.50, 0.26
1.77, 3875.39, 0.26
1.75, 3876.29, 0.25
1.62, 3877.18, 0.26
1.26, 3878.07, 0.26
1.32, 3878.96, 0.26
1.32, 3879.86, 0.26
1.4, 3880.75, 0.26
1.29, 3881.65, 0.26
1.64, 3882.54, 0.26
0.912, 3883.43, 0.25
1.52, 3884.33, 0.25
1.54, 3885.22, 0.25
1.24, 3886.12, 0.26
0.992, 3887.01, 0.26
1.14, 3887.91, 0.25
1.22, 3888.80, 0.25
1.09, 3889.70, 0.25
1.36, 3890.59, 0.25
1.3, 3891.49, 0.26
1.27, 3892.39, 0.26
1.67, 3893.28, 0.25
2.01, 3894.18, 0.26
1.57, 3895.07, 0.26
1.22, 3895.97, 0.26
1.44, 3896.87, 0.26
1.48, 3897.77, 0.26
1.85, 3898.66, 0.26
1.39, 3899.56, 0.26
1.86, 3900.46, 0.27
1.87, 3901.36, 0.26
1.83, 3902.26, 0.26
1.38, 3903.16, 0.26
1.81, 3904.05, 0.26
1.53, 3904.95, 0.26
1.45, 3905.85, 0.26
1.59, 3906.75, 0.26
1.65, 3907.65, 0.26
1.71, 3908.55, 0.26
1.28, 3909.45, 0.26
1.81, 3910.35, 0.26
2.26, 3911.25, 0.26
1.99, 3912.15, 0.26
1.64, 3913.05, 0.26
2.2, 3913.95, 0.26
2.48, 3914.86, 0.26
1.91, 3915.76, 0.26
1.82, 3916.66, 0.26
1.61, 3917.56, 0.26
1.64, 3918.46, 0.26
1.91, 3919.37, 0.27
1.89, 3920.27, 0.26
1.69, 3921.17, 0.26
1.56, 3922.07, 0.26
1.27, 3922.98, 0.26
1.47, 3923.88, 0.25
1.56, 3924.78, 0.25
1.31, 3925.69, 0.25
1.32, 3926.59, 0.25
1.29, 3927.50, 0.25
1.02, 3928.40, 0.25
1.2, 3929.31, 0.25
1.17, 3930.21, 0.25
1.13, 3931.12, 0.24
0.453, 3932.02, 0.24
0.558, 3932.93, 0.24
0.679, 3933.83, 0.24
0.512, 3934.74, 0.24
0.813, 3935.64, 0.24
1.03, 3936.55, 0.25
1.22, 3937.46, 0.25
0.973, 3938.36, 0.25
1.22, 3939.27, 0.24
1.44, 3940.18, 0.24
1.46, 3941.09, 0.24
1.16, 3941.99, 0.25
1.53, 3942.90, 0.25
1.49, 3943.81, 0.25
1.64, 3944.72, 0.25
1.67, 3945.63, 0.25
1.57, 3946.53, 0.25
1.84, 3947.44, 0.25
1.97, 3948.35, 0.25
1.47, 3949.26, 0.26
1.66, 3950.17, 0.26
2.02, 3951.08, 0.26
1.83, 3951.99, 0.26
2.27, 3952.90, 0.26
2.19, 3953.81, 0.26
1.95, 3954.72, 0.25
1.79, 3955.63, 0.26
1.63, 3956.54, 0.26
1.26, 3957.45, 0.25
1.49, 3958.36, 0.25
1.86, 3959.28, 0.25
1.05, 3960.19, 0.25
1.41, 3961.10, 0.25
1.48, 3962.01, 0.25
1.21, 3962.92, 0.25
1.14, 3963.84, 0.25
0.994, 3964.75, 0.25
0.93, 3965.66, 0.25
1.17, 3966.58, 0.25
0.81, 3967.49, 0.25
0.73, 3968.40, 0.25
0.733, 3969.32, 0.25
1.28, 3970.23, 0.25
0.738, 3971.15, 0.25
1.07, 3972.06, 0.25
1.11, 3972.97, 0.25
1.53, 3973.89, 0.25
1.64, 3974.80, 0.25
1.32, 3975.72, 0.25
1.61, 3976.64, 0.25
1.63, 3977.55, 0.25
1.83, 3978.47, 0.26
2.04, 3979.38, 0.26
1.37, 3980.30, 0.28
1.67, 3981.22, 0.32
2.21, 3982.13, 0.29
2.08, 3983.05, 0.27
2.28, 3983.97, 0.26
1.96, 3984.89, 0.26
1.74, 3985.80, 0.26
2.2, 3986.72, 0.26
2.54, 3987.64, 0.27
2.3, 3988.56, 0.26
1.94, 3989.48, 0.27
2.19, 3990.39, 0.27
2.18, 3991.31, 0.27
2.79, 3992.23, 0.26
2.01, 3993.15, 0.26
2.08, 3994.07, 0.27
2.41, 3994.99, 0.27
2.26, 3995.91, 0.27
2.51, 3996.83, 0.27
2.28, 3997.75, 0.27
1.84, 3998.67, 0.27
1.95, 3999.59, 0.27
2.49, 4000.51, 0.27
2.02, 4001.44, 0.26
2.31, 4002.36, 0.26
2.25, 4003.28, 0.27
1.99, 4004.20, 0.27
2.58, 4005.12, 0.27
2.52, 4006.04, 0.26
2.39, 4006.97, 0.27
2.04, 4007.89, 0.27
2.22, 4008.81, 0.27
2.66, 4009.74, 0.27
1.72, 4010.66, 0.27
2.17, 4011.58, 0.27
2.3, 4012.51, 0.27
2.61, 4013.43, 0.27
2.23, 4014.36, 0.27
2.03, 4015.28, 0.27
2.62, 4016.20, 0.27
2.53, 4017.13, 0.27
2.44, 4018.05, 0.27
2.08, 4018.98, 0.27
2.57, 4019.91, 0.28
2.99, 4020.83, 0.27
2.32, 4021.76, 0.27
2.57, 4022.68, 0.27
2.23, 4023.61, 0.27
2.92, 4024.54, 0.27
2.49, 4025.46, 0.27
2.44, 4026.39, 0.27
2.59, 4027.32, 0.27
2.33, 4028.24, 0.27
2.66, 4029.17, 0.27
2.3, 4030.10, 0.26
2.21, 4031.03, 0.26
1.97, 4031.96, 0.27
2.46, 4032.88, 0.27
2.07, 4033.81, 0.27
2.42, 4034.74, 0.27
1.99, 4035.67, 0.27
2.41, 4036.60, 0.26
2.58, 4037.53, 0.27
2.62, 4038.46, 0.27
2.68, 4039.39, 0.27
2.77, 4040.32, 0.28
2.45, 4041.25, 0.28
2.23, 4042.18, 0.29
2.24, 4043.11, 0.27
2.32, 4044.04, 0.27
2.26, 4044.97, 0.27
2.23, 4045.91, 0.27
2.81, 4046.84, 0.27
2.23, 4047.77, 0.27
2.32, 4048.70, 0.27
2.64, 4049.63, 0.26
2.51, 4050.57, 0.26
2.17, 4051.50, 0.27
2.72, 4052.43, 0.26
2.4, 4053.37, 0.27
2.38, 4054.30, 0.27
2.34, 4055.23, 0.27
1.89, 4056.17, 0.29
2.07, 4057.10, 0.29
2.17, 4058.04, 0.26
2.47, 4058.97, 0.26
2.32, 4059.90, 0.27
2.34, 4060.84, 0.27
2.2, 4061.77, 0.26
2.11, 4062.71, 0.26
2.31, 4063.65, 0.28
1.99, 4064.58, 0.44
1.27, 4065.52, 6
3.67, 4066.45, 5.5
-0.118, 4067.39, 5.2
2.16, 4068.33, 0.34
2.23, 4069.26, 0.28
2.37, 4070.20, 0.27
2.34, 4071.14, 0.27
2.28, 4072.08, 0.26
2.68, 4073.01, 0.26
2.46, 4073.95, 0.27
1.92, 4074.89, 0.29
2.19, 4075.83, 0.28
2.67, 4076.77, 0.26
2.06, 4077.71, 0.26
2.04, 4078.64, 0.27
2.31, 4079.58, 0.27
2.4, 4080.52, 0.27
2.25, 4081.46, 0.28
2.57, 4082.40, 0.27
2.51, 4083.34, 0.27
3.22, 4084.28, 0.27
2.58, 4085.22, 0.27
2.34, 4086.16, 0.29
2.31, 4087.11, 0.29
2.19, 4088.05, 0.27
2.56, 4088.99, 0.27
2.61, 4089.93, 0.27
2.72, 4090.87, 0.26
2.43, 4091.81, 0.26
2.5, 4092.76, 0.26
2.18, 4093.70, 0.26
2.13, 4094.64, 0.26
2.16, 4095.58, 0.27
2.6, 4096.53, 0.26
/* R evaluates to 1.7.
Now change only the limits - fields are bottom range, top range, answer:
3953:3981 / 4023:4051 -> 1.81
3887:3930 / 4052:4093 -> 1.58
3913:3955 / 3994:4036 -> 1.64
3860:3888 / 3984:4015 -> 1.63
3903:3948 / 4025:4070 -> 1.68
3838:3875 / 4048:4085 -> 1.76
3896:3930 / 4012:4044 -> 1.57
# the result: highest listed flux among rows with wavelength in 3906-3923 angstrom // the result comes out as 2.48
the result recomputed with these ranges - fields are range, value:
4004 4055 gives 2.99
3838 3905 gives 2.01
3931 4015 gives 2.79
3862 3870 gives 1.91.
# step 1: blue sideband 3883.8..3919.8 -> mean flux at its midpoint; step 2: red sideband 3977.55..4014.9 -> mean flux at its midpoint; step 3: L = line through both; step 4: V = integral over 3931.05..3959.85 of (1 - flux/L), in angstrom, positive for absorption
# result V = 6.9 angstrom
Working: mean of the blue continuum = 1.61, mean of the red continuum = 2.17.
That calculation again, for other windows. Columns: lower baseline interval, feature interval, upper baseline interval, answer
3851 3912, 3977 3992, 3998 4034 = 0.88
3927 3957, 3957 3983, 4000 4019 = 6.29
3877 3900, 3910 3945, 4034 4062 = 4.23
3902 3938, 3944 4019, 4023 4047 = 4.56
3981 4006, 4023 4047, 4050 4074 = -2.13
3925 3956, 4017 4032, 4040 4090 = -3.40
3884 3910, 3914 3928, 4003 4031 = 0.05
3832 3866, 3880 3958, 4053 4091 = 6.49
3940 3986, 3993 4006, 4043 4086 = -3.06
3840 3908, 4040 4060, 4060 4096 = -1.64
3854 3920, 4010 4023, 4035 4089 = -1.54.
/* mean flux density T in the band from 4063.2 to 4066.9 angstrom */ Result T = 2.31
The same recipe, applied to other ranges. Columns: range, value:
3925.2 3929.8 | 1.23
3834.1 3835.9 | 1.12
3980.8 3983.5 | 1.99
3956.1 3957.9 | 1.44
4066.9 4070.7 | 1.67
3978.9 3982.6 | 1.82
